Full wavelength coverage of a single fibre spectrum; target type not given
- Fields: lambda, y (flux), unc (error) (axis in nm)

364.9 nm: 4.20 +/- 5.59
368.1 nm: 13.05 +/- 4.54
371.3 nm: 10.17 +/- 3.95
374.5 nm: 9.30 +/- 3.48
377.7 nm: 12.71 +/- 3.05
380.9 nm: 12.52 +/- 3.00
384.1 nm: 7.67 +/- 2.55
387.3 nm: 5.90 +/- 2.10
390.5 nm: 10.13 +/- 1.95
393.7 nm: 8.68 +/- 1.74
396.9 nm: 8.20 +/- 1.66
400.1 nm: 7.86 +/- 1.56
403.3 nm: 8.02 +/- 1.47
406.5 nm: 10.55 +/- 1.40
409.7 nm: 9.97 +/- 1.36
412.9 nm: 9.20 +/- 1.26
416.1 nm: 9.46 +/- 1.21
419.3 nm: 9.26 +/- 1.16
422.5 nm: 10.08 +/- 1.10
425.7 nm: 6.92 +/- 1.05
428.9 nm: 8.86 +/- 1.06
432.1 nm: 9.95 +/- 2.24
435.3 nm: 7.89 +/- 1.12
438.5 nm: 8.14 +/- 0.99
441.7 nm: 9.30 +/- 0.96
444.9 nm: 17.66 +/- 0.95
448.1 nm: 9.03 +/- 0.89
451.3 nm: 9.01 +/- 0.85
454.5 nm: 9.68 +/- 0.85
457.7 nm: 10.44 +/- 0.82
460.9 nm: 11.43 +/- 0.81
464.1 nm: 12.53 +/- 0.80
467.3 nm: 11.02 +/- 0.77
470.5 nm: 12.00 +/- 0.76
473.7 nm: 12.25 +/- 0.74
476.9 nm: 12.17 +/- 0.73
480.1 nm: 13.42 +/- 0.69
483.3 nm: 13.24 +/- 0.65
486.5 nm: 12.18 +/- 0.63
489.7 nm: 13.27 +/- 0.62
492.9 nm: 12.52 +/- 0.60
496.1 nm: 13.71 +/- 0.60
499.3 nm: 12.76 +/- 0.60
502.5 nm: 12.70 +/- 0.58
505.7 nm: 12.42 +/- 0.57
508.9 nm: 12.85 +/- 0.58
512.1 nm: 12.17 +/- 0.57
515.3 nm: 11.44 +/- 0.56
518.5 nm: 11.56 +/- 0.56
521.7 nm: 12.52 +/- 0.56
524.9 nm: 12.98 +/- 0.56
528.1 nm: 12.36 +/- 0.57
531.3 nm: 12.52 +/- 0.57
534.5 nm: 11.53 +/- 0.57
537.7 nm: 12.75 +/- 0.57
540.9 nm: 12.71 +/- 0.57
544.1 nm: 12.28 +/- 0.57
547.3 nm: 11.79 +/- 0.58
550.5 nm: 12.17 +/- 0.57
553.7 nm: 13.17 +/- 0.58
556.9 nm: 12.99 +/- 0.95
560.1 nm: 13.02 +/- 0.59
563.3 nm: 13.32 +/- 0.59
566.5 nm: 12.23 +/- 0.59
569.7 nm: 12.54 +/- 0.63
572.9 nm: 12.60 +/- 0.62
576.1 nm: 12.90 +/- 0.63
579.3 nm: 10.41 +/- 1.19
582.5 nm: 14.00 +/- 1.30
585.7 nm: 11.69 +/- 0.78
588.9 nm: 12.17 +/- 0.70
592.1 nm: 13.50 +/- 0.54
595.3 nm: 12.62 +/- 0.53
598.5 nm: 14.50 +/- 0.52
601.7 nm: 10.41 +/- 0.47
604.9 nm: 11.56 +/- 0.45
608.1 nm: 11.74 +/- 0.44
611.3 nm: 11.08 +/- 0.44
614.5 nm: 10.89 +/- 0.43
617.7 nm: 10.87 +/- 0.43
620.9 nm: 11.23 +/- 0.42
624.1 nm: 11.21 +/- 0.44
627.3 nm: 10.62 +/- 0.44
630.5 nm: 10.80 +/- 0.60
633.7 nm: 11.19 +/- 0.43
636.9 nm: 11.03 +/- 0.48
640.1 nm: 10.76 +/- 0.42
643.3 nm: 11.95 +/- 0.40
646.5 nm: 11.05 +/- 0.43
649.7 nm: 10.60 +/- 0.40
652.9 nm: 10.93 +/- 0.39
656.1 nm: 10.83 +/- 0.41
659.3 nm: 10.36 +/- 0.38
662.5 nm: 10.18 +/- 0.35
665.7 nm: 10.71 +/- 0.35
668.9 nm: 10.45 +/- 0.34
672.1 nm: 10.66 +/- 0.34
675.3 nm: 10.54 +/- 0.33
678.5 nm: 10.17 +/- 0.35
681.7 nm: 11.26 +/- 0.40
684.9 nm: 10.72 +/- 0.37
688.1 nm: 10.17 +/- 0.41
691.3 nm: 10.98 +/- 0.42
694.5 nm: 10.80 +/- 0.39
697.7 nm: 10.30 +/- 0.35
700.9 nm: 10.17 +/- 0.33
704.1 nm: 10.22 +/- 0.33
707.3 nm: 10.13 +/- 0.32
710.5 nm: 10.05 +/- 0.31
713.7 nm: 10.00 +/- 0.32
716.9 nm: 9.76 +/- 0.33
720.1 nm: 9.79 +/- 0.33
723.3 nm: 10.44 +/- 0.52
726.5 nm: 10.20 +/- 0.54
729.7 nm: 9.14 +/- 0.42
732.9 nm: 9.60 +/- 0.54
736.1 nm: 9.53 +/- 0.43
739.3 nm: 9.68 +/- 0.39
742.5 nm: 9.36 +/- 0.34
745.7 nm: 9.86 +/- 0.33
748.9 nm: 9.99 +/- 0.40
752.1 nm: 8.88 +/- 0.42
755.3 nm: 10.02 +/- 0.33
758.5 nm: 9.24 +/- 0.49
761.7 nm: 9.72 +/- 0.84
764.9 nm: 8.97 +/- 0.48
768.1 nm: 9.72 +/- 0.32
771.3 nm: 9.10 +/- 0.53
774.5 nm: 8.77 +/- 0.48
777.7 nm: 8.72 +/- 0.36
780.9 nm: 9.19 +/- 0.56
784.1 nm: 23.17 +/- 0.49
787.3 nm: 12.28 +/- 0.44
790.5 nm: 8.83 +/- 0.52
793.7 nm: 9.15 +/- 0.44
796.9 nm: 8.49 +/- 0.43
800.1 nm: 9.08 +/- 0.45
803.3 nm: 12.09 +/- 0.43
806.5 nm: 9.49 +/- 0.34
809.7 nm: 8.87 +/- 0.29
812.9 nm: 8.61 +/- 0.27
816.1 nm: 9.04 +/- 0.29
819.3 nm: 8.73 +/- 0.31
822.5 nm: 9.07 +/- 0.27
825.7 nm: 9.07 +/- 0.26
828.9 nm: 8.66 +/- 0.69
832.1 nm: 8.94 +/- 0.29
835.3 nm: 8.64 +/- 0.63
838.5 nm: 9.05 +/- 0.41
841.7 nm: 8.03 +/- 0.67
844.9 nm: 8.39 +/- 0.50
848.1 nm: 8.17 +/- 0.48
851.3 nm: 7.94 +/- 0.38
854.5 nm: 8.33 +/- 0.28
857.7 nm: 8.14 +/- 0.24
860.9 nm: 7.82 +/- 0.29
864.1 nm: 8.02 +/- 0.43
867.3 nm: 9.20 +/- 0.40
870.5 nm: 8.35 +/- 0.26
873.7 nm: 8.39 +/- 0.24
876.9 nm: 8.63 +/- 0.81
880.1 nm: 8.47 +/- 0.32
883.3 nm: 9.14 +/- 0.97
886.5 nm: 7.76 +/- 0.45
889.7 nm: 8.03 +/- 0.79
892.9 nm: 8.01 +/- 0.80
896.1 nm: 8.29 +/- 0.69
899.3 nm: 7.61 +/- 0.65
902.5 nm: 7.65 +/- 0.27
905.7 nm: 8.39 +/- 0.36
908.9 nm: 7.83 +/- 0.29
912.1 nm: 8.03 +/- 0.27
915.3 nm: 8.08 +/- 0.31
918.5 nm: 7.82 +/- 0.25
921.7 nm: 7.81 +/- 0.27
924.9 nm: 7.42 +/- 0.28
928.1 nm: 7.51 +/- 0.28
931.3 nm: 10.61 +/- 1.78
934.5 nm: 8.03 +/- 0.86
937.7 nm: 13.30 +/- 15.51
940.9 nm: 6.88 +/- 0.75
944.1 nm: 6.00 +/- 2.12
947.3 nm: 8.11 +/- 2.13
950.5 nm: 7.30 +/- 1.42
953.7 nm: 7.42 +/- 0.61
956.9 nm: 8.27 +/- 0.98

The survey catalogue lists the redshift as 0.20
